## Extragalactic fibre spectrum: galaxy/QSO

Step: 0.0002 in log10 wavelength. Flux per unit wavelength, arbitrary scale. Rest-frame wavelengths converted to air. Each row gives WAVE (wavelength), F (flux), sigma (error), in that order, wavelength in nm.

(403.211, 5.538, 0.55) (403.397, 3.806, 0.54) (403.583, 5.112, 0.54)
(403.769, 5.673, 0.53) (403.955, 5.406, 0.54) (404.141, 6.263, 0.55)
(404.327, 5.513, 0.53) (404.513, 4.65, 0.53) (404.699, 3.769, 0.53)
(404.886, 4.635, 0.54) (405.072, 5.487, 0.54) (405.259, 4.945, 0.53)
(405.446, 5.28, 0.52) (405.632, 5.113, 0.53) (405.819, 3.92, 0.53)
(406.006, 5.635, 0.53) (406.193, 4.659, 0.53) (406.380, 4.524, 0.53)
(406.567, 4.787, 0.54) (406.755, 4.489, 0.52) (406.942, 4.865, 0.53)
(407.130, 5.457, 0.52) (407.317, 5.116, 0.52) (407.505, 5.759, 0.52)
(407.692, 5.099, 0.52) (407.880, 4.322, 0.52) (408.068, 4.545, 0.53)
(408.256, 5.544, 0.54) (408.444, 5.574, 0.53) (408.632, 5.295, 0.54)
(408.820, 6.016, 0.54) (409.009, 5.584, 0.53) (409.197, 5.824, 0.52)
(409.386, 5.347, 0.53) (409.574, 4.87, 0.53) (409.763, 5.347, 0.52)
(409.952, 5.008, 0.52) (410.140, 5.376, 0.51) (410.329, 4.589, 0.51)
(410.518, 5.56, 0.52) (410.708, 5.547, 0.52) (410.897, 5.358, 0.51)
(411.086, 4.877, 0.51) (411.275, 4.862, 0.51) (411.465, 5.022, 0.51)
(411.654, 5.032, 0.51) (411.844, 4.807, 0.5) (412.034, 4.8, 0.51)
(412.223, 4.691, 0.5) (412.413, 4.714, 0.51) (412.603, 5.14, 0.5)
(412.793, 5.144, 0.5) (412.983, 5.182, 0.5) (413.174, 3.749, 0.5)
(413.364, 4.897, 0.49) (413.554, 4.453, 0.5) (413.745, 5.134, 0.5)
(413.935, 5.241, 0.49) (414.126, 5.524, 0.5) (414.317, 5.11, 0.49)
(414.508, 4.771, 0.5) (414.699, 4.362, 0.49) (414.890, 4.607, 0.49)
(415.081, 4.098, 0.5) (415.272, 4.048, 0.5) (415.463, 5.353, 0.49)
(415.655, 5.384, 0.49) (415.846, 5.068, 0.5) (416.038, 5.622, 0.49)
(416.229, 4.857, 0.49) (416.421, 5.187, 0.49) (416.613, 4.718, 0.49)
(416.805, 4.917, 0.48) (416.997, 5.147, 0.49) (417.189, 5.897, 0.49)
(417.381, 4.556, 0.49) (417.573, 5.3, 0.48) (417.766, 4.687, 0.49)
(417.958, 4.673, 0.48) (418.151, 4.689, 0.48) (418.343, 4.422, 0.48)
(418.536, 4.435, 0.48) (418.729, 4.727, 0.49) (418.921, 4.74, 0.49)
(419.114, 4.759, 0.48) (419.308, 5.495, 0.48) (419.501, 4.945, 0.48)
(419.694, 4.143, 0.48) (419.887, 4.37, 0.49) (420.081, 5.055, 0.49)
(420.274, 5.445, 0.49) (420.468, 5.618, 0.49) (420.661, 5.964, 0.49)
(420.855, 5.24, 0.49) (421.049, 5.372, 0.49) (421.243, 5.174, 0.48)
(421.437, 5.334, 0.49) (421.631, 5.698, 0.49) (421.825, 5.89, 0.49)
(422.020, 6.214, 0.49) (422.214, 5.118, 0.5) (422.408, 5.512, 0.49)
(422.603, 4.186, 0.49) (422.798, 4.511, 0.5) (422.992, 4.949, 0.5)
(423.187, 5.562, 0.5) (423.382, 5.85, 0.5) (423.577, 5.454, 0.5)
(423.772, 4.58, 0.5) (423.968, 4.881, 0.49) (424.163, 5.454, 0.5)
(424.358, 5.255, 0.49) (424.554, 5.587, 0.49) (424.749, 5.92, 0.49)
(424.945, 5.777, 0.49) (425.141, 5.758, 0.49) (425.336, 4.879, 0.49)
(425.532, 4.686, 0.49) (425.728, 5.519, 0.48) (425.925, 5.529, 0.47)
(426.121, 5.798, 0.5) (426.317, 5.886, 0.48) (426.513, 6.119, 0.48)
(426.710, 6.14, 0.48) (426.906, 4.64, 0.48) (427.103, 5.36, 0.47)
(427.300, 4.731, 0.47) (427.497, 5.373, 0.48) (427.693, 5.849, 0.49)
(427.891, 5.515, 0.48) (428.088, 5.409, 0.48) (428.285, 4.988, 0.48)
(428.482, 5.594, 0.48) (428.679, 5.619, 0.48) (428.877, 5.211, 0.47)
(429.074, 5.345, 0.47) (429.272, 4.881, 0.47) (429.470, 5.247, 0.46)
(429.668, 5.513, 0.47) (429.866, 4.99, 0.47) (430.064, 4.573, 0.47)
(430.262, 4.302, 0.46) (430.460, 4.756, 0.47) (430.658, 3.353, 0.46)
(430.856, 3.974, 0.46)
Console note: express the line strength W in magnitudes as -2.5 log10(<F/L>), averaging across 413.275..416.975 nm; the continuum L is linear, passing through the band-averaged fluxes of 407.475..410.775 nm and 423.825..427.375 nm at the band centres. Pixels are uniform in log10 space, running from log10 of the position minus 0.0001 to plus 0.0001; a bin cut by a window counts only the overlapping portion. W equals 0.09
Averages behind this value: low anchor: 5.28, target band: 4.92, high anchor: 5.43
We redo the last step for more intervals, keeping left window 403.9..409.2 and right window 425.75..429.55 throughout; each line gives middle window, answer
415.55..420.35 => 0.07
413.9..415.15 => 0.09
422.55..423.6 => 0.05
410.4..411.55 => -0.01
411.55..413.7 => 0.09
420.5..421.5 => -0.02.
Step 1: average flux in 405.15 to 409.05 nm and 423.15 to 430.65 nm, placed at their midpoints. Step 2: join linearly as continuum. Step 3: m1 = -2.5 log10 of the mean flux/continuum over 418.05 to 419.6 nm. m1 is 0.09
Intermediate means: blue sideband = 5.07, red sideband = 5.3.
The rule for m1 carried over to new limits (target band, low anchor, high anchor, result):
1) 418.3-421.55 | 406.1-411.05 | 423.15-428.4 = 0.07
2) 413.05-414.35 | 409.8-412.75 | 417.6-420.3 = 0.02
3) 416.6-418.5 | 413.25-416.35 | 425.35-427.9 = 0.03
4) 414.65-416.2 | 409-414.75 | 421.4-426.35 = 0.06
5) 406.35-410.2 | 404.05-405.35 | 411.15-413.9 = -0.05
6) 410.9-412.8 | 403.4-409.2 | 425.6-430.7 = 0.05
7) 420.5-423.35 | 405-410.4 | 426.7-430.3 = -0.04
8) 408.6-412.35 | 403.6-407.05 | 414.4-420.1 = -0.06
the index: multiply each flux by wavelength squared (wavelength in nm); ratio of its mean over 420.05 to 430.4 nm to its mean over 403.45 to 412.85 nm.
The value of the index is 1.14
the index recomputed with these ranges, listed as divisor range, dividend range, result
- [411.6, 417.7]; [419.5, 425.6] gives 1.11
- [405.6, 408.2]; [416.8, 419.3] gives 1.05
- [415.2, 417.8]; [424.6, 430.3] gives 1.11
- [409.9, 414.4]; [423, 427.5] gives 1.15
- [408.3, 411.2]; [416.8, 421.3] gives 0.98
